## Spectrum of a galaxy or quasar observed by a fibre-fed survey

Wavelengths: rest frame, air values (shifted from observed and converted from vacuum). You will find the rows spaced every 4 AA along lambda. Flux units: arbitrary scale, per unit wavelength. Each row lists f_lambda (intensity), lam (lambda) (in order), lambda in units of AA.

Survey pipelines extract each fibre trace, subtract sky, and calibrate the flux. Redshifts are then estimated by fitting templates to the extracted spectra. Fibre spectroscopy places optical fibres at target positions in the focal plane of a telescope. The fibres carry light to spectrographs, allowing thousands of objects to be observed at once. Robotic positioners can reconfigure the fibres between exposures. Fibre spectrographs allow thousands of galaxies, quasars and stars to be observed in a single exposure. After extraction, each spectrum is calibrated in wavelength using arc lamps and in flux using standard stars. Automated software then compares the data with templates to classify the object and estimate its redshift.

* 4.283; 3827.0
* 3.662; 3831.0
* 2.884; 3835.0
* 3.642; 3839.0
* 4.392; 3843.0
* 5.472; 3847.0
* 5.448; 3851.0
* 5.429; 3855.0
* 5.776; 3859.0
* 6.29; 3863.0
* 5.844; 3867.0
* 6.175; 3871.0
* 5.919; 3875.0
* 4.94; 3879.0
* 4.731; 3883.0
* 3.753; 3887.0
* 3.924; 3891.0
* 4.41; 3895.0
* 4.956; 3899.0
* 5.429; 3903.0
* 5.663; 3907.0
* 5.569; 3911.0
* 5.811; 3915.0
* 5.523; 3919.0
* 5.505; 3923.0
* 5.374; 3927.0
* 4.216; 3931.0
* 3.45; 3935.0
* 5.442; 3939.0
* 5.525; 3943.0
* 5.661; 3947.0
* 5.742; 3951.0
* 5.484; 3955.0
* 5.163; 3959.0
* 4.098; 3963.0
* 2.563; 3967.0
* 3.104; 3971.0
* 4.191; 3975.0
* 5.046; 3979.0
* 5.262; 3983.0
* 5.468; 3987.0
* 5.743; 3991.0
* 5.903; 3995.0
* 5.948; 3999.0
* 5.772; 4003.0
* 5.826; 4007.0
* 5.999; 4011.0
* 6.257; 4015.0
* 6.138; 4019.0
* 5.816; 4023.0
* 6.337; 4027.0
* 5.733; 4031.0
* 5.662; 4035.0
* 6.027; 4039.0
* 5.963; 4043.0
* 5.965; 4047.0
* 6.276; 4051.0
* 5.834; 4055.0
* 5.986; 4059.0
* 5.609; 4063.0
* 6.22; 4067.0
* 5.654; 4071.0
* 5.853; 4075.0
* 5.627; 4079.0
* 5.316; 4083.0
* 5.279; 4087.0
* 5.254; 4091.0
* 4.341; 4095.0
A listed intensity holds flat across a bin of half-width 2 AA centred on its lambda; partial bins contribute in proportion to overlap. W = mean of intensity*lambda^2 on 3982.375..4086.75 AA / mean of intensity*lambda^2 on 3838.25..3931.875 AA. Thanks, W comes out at 1.21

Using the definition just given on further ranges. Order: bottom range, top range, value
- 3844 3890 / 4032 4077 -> 1.21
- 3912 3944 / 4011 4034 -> 1.24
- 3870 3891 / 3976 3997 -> 1.16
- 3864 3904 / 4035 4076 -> 1.29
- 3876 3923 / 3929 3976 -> 0.93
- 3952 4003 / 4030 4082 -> 1.25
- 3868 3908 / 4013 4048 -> 1.29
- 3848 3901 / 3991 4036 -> 1.23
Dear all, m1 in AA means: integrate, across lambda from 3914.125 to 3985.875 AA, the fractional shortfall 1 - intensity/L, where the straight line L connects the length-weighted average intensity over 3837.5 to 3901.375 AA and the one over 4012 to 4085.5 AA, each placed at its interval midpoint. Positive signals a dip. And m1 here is 8.0 AA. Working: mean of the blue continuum 5.08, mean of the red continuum 5.9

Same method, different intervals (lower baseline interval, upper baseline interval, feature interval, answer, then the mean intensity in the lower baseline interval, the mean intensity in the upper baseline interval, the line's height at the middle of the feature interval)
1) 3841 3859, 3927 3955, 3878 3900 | 3.3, 5.25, 5.07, 5.17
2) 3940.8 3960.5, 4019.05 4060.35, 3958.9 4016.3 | 6.5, 5.52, 5.97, 5.71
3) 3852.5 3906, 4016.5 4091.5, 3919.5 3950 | 1.9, 5.21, 5.83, 5.41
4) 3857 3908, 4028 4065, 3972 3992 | 2.2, 5.21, 5.91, 5.63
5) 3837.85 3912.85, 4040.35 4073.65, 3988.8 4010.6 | -0.6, 5.16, 5.94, 5.69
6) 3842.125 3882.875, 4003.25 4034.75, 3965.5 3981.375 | 5.6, 5.56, 5.98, 5.86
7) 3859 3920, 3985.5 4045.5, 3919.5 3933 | 0.9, 5.28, 5.91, 5.46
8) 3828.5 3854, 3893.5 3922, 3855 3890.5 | -4.4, 4.3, 5.36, 4.8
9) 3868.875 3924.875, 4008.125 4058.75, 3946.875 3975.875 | 5.8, 5.17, 6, 5.56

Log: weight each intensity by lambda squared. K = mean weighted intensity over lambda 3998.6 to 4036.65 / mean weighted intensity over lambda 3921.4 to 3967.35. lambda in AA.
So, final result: 1.3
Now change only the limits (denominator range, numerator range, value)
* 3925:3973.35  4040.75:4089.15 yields 1.32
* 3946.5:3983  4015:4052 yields 1.36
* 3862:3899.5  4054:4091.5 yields 1.23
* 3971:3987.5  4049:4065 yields 1.30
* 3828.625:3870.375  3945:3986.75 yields 1.00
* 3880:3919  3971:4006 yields 1.12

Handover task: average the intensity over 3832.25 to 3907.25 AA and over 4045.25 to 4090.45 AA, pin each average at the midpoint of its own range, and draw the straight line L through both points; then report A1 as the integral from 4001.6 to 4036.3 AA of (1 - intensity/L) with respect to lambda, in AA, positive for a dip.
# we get -2.41 AA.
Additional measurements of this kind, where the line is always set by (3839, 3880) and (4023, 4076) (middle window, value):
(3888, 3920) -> 2.80 AA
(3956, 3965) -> 1.57 AA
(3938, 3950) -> 0.25 AA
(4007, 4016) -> -0.32 AA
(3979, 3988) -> 0.77 AA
